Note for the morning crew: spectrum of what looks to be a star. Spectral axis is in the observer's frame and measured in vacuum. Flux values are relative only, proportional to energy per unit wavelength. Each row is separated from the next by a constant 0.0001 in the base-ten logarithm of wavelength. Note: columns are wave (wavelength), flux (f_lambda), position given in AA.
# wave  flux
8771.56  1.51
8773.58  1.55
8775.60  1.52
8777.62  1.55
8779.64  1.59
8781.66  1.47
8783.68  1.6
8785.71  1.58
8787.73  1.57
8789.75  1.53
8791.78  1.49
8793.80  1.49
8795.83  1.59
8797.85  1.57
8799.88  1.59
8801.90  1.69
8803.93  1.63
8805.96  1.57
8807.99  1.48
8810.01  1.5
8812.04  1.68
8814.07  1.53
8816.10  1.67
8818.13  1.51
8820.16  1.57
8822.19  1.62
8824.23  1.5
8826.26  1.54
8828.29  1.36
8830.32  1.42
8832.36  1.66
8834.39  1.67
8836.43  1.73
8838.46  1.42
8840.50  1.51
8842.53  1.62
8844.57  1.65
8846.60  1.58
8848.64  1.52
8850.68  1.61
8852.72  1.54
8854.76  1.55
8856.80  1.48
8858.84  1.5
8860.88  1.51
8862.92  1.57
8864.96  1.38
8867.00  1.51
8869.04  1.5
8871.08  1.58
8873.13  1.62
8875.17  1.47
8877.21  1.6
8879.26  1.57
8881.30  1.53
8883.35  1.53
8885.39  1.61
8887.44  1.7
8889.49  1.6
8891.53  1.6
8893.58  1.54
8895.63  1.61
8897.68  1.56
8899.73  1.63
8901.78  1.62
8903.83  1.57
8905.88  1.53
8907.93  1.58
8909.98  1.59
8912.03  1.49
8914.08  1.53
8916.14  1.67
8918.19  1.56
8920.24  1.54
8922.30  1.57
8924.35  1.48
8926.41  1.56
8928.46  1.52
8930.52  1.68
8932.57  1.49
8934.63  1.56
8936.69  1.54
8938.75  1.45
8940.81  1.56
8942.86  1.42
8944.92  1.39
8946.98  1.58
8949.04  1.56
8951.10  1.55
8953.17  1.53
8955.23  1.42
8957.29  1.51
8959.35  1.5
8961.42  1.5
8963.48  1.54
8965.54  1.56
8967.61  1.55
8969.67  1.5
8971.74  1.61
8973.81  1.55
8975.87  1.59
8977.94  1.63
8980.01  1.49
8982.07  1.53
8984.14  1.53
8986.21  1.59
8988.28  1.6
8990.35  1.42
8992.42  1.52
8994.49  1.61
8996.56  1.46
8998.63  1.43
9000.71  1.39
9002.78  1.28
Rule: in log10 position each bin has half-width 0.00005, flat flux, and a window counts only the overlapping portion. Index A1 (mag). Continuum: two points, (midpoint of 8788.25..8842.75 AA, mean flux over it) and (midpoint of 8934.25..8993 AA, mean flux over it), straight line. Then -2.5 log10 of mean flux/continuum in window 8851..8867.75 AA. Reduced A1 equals 0.03 mag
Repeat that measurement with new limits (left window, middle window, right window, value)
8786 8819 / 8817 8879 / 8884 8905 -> 0.03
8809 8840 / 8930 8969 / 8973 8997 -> 0.02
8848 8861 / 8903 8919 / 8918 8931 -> -0.01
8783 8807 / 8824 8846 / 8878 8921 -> 0.01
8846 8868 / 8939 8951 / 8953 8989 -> 0.02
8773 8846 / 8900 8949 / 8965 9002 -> 0.00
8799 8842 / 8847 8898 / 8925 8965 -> 0.00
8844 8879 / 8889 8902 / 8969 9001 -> -0.04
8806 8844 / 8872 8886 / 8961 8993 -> -0.01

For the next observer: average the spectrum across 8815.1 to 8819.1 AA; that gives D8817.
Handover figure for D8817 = 1.59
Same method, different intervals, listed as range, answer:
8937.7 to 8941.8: 1.5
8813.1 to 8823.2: 1.58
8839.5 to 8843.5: 1.57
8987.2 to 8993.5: 1.51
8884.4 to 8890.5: 1.63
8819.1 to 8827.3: 1.56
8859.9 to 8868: 1.49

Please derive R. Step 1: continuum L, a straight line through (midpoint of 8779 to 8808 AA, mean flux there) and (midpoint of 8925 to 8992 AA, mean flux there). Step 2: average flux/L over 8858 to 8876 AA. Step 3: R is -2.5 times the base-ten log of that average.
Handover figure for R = 0.02 mag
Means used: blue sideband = 1.57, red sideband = 1.53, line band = 1.52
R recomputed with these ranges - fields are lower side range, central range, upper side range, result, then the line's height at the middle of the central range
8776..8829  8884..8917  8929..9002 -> -0.04 mag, 1.54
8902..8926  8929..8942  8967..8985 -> 0.01 mag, 1.56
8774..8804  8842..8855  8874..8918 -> -0.01 mag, 1.57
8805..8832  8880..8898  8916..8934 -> -0.02 mag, 1.55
